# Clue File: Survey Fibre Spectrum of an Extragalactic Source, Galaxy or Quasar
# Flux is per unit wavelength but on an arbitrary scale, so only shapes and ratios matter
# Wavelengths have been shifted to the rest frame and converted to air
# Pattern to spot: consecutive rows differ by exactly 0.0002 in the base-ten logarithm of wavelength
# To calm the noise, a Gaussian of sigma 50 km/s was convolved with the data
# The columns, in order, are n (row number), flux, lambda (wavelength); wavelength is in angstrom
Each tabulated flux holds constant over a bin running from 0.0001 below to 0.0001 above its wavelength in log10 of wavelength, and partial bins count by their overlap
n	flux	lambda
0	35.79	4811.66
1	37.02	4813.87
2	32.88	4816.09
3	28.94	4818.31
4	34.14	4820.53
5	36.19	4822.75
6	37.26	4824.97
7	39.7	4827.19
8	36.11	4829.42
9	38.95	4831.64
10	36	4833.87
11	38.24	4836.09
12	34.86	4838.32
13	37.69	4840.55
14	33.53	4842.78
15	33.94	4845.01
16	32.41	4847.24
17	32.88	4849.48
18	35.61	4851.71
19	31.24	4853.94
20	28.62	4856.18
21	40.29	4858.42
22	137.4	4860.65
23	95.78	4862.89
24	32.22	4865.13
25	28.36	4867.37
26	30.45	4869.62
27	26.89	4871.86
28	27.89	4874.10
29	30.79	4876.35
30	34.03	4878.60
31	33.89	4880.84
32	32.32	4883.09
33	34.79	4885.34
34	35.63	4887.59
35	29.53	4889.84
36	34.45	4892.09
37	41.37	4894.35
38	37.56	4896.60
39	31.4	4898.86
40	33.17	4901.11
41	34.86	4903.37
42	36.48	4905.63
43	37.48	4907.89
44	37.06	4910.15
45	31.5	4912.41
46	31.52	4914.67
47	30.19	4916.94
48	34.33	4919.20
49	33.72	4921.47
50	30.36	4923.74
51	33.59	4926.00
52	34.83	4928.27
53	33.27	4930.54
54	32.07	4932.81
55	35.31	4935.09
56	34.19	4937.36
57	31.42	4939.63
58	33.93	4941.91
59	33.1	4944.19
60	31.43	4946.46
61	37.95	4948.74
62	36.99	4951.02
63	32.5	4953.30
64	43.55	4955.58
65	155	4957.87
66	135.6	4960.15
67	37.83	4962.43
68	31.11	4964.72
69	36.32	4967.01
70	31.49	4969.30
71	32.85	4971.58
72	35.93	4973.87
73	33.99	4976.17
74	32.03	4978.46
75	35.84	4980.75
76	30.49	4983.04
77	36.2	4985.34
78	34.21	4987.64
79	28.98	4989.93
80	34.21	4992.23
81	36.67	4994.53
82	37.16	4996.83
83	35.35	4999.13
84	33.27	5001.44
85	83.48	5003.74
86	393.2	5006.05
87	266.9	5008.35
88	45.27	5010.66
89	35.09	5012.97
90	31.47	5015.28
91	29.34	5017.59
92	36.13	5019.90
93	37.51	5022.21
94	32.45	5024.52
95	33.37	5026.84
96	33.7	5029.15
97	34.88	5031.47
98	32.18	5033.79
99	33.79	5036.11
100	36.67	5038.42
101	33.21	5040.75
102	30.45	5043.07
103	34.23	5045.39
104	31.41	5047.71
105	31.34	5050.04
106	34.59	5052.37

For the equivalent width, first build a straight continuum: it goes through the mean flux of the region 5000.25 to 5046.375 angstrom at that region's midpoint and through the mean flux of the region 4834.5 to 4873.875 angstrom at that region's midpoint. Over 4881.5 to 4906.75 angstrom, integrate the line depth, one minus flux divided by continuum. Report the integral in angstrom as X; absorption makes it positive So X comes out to 7.1 angstrom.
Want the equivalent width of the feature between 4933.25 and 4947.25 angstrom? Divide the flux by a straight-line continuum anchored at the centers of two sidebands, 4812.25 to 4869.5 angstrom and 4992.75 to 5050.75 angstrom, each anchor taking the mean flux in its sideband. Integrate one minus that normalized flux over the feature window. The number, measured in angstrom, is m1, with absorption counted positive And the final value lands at 4.9 angstrom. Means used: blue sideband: 41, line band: 33.2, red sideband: 59.8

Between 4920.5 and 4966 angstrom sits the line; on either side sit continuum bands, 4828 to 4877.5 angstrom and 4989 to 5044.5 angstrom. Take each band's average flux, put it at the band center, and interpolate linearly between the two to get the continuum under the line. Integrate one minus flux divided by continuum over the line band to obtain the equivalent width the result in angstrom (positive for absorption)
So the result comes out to 6.1 angstrom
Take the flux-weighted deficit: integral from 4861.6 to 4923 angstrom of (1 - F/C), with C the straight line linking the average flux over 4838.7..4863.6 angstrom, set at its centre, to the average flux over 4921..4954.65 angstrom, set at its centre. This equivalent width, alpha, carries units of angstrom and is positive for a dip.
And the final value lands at 8.2 angstrom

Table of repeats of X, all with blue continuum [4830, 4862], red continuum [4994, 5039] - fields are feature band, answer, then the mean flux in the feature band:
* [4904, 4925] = 7.6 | 33.7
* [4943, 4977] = 5.4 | 49.8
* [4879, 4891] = 3.7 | 33.3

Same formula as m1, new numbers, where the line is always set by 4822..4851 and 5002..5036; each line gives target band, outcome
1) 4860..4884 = -0.7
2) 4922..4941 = 8.1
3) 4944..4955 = 4.8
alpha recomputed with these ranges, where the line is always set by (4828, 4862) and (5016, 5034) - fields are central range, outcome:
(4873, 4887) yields 2.8 angstrom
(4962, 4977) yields 0.9 angstrom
